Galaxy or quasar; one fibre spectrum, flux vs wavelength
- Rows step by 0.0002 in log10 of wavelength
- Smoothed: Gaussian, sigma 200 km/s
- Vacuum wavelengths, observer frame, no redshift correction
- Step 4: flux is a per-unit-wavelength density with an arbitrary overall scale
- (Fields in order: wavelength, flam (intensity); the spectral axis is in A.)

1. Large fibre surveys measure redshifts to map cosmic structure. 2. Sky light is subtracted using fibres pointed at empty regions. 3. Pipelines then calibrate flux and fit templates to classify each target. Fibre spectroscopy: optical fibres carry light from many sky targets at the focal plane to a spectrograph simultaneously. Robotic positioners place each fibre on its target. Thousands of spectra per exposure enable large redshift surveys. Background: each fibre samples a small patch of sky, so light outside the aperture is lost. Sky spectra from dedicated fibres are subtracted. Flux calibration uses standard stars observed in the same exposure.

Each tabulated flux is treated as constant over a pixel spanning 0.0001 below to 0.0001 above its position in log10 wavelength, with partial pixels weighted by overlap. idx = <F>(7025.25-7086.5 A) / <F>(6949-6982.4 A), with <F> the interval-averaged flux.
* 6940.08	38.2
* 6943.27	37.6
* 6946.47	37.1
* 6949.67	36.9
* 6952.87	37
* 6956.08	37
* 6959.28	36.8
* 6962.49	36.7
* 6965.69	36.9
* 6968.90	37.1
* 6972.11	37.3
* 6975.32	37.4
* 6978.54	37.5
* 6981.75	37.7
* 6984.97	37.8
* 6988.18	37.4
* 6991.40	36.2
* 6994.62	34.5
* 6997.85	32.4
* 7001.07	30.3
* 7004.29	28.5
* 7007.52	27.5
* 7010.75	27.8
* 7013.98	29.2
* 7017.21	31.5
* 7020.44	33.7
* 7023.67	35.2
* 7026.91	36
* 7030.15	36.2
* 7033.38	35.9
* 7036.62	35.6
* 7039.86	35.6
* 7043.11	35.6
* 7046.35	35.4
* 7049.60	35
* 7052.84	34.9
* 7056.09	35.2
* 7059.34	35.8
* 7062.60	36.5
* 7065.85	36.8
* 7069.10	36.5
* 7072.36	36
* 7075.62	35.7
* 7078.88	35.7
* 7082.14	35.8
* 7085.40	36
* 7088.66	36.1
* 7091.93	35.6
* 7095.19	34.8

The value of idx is 1.0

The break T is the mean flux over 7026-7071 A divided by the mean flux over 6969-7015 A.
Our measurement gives 1.1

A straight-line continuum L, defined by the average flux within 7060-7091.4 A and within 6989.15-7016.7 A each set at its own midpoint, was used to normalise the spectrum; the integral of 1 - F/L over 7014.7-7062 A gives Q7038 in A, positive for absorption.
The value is -2.2 A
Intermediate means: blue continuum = 31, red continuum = 36.1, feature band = 35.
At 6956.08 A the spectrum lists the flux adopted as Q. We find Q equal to 37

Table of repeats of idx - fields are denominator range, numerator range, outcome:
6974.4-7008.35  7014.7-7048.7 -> 1.02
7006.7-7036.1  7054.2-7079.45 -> 1.10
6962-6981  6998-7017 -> 0.78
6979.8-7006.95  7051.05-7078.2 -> 1.05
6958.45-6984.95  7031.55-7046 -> 0.96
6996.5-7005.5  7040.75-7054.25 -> 1.16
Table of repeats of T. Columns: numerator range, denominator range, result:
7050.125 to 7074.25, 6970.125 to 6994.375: 0.97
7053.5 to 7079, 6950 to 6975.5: 0.97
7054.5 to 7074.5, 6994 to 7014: 1.21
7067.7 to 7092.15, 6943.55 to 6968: 0.97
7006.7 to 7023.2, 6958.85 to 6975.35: 0.82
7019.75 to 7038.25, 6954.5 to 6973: 0.96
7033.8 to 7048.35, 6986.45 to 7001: 1.03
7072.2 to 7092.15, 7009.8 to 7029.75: 1.10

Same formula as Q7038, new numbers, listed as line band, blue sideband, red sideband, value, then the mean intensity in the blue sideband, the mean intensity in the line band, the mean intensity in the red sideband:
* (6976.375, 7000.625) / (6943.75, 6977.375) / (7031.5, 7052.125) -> 0.4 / 37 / 35.9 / 35.5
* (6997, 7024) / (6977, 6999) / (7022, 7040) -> 4.2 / 36.3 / 30.4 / 35.8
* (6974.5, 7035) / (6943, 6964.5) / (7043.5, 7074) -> 4.4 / 37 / 33.8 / 35.8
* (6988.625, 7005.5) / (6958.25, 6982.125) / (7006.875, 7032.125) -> 0.9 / 37.2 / 32.8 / 32.4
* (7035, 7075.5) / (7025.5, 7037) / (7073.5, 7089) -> 0.2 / 36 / 35.7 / 35.9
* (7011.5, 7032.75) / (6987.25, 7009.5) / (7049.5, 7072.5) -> 0.1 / 32.2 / 33.5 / 35.9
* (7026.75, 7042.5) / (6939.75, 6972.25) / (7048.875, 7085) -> 0.2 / 37.1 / 35.8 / 35.8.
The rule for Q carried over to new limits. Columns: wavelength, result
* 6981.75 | 37.7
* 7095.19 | 34.8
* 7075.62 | 35.7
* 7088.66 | 36.1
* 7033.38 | 35.9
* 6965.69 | 36.9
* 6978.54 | 37.5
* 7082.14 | 35.8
